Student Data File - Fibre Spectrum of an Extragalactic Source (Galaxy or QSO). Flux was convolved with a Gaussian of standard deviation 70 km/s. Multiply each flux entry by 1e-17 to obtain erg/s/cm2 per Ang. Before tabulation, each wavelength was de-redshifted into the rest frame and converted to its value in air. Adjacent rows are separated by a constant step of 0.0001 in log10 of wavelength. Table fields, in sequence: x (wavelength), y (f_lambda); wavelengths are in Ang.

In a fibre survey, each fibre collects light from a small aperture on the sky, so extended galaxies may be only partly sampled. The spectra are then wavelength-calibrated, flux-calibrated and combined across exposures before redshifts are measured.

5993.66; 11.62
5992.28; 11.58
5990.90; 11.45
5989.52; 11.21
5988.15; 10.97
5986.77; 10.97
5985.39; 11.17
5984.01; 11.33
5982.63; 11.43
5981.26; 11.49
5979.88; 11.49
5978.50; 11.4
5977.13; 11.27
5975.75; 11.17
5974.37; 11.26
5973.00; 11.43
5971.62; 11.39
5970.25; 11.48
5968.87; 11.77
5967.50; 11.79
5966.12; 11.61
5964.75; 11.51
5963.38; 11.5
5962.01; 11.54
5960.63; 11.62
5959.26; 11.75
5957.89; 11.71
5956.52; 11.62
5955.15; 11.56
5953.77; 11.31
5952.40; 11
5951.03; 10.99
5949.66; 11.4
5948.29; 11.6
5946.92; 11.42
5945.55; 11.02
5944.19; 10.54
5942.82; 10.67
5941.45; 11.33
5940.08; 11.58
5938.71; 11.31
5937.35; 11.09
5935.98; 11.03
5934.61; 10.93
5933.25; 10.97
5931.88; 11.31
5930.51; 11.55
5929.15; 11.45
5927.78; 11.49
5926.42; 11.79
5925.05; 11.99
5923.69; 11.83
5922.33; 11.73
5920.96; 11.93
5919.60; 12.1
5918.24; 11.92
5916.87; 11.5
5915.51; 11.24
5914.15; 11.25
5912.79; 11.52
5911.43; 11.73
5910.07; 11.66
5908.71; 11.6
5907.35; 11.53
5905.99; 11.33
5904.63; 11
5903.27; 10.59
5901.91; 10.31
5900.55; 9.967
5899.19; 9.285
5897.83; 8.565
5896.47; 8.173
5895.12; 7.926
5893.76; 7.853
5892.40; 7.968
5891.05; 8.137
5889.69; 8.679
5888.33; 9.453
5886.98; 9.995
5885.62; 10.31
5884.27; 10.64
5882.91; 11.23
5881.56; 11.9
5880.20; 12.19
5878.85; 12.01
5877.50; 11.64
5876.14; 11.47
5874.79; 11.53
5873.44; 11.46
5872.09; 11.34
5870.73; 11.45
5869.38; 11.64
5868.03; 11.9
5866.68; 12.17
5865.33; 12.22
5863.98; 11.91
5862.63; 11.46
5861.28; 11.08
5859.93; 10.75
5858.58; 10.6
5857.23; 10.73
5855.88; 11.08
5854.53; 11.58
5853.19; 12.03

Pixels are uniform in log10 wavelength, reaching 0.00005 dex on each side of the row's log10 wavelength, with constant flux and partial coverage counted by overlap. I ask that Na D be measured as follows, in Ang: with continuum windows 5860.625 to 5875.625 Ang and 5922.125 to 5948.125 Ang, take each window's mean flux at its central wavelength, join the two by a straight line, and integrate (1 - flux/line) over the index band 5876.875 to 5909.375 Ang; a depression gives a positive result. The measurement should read 4.05 Ang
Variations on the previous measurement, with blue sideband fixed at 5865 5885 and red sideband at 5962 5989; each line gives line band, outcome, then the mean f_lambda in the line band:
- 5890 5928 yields 3.1 Ang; 10.6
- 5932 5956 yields 0.6 Ang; 11.2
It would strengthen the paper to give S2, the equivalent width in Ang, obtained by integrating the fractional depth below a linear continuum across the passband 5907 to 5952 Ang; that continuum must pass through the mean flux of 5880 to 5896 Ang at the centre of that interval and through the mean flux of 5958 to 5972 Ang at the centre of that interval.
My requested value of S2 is -3.2 Ang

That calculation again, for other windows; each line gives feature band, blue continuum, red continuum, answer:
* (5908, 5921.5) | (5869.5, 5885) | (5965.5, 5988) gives -0.2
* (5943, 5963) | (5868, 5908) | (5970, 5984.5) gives -0.4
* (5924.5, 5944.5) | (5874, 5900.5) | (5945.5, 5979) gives -0.7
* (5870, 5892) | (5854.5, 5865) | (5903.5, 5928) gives 1.0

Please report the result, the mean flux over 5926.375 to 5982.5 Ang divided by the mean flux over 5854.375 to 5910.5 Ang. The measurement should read 1.1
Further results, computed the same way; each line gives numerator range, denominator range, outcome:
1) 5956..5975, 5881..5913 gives 1.15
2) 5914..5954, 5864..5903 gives 1.09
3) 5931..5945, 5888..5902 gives 1.28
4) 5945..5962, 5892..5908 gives 1.19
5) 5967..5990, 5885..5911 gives 1.17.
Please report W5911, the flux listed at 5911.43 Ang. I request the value 11.73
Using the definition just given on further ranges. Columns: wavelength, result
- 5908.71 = 11.6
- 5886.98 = 9.995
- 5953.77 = 11.31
